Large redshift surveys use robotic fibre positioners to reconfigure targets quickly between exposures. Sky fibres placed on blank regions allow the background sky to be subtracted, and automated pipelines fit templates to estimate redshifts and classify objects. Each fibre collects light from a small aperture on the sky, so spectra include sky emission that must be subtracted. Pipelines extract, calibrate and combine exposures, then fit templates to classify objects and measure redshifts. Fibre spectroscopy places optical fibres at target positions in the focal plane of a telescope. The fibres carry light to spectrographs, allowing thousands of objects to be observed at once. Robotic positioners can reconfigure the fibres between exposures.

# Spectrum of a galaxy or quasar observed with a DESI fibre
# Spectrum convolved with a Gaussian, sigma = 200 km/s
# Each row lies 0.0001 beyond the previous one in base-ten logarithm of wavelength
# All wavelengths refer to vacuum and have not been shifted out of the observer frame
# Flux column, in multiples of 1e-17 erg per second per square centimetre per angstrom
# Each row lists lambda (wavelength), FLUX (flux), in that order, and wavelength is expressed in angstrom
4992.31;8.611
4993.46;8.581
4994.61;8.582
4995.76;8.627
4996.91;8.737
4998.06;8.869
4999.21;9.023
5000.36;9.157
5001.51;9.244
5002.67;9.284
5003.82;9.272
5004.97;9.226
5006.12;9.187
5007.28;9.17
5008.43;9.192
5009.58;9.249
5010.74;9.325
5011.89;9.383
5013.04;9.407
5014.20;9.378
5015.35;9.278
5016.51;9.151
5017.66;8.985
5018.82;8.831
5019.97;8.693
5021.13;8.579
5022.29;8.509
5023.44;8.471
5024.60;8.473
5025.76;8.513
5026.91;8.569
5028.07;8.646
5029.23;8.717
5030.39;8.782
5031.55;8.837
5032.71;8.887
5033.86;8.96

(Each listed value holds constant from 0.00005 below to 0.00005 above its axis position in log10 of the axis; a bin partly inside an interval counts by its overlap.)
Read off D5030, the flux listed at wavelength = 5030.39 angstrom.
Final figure 8.782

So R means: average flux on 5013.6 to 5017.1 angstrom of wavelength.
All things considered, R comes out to 9.27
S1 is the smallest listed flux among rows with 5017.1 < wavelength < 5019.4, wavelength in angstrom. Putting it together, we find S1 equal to 8.831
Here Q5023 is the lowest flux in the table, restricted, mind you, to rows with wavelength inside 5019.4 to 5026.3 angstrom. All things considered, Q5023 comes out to 8.471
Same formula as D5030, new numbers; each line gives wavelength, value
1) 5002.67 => 9.284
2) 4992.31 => 8.611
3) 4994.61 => 8.582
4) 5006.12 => 9.187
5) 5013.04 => 9.407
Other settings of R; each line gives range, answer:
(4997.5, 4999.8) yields 8.96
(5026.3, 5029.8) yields 8.65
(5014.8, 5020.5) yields 8.99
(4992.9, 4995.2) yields 8.58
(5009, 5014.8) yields 9.35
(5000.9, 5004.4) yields 9.26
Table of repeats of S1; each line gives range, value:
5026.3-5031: 8.569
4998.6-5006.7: 9.023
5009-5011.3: 9.249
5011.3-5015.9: 9.278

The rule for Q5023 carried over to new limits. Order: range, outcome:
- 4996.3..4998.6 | 8.737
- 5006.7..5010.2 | 9.17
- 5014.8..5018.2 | 8.985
